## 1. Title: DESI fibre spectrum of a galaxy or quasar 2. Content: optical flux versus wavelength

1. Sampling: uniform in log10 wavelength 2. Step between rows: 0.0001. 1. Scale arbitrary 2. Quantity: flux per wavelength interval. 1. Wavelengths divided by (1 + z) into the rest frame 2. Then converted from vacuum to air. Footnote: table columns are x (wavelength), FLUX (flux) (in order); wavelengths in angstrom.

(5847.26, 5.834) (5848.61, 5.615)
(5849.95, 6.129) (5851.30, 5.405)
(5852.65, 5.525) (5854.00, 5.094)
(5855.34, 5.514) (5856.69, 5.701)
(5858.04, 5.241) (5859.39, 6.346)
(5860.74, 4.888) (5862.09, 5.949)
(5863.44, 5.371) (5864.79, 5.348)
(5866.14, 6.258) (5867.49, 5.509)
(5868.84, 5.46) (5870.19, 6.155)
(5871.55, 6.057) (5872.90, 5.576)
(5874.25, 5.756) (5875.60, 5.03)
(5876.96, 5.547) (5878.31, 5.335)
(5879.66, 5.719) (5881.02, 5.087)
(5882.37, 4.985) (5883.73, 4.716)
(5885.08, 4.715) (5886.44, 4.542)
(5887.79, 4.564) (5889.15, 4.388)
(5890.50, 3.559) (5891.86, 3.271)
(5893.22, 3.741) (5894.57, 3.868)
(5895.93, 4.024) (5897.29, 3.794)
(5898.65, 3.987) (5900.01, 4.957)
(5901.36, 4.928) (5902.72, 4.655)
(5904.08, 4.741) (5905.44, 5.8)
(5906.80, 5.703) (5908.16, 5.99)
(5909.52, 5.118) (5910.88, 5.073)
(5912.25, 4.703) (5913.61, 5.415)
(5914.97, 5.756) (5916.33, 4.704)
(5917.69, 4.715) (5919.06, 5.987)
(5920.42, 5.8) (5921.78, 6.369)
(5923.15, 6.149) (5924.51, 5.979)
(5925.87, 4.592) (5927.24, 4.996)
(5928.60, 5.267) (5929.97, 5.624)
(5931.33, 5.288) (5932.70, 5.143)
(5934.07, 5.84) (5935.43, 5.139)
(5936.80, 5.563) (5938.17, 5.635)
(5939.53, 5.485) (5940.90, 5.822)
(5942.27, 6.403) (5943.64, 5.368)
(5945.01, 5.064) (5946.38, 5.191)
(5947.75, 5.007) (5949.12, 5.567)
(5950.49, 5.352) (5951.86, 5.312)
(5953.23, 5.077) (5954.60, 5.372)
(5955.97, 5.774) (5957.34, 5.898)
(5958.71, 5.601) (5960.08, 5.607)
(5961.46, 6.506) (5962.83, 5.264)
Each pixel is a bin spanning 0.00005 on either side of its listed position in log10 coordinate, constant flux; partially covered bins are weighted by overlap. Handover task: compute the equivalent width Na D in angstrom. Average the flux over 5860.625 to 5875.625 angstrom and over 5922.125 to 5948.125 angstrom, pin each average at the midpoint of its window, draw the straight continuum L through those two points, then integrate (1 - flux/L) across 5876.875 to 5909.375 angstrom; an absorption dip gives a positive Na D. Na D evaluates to 5.3 angstrom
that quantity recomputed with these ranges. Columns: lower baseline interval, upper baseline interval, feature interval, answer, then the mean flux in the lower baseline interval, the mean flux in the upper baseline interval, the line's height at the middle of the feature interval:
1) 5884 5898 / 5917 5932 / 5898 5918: -1.21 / 4.07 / 5.53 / 4.81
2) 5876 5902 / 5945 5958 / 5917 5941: -2.13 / 4.52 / 5.38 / 5.07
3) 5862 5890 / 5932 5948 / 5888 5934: 3.64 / 5.31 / 5.48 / 5.4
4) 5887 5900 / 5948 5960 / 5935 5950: -0.83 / 3.97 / 5.49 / 5.2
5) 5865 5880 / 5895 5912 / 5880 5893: 2.16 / 5.66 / 4.88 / 5.31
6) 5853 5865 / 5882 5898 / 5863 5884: -2.75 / 5.5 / 4.16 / 4.88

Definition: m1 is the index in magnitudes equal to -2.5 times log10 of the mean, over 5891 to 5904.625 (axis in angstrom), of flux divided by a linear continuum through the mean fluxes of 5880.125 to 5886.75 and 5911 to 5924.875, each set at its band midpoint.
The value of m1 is 0.22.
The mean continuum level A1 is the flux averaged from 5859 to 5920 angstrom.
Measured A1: 5.06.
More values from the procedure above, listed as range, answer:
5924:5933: 5.26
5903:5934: 5.4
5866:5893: 5.06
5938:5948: 5.51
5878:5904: 4.46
